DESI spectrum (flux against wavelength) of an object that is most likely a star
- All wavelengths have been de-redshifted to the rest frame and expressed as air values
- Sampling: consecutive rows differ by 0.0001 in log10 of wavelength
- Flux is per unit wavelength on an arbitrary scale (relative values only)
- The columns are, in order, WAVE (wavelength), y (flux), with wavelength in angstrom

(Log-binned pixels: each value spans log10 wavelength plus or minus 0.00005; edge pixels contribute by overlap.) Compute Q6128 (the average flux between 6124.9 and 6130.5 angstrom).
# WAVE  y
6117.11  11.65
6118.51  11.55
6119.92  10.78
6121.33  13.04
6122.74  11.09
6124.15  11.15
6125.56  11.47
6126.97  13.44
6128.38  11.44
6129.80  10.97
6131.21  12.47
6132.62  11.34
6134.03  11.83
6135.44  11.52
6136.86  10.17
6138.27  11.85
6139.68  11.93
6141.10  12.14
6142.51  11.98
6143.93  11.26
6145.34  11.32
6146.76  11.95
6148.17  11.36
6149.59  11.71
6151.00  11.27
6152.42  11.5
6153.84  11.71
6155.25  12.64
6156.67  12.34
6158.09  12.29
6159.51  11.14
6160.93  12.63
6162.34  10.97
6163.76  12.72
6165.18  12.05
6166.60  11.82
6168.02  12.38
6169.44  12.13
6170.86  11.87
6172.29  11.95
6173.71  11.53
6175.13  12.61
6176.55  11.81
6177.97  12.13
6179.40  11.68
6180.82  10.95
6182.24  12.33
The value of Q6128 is 11.8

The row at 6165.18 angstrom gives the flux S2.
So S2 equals 12.05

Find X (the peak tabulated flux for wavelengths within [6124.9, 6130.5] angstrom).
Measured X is 13.44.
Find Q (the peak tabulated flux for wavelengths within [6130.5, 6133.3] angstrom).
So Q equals 12.47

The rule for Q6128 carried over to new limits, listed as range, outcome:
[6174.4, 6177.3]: 12.2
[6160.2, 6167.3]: 12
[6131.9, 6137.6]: 11.2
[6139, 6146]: 11.7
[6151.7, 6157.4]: 12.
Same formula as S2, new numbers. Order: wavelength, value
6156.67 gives 12.34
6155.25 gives 12.64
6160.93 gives 12.63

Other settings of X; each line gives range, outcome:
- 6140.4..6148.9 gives 12.14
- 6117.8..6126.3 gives 13.04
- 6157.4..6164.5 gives 12.72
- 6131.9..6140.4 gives 11.93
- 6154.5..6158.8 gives 12.64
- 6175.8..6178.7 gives 12.13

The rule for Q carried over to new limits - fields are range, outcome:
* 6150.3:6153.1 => 11.5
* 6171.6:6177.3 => 12.61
